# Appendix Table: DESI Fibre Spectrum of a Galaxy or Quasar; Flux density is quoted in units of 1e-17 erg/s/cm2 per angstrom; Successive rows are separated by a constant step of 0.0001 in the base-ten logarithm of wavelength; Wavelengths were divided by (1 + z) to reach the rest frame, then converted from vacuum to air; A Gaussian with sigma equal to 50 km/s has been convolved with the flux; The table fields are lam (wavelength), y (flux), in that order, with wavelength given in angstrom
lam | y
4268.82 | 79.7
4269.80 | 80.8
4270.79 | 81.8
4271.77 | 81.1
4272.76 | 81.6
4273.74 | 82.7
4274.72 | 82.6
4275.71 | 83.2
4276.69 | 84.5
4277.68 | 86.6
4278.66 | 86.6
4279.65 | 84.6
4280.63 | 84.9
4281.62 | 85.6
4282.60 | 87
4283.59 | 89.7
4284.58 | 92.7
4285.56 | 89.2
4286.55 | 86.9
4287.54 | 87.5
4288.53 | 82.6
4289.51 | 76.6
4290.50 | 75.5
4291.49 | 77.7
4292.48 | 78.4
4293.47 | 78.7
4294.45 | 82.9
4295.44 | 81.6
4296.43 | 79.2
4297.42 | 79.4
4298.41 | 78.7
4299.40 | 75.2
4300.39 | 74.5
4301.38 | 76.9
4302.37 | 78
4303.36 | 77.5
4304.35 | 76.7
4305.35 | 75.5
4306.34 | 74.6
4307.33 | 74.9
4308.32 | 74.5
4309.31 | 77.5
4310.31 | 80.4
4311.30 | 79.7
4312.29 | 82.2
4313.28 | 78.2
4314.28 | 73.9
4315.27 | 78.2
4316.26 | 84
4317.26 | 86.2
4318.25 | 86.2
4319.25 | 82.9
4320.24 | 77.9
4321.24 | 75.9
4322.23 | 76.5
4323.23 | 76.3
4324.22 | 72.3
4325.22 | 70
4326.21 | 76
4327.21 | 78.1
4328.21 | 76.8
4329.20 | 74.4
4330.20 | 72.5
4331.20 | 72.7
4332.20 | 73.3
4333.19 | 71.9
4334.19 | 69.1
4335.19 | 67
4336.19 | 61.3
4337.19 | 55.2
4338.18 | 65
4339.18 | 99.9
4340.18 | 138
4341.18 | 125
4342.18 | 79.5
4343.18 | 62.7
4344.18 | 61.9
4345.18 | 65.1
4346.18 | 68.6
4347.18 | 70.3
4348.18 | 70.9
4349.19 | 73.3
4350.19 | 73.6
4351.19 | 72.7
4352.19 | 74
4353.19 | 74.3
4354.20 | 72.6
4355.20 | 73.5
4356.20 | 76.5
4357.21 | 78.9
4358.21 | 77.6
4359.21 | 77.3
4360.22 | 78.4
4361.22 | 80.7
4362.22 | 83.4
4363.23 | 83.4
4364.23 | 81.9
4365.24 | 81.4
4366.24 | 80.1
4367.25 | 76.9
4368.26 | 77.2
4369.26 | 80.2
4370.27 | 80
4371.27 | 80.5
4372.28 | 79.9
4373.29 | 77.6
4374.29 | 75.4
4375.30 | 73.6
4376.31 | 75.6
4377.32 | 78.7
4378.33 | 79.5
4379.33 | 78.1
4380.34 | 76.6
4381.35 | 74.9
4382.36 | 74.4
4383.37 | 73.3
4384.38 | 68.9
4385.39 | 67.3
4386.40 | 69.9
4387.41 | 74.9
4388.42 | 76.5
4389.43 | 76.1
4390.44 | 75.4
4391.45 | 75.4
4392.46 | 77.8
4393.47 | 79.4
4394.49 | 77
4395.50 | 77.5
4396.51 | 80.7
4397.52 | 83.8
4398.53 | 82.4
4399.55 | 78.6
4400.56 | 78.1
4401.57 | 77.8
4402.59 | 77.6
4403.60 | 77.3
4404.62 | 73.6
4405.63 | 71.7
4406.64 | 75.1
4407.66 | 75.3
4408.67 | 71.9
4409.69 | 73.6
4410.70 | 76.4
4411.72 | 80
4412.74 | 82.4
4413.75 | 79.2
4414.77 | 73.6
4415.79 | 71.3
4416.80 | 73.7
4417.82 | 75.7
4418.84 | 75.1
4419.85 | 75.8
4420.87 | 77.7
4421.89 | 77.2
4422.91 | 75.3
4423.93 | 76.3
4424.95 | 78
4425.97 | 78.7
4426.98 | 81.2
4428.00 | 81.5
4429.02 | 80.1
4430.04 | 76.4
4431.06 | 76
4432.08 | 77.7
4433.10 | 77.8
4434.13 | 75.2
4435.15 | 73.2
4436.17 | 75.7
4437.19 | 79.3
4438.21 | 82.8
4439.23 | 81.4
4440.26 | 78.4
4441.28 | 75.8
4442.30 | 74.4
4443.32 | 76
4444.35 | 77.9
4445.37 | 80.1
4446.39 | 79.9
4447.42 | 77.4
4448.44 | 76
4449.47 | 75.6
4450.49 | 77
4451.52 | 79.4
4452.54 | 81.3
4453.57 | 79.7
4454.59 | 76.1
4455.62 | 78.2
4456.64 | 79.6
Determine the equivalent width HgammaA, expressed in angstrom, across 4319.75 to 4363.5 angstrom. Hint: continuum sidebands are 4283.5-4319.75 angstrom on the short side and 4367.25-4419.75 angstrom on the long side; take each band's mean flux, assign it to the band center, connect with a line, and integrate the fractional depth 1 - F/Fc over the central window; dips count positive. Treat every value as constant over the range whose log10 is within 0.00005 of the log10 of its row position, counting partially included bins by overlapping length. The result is 1.3 angstrom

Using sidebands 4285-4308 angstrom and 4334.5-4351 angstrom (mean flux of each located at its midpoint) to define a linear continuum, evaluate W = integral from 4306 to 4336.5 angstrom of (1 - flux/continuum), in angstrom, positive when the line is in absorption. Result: 0.78 angstrom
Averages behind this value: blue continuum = 79.1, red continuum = 77.1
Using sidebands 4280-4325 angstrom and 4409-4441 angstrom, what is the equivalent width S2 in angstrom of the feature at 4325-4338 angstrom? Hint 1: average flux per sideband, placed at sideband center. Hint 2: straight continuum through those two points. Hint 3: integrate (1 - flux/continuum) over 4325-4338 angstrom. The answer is 1.45 angstrom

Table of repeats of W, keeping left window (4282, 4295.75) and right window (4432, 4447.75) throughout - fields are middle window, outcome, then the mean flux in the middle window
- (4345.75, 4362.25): 1.23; 74.9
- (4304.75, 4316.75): 0.70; 77.8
